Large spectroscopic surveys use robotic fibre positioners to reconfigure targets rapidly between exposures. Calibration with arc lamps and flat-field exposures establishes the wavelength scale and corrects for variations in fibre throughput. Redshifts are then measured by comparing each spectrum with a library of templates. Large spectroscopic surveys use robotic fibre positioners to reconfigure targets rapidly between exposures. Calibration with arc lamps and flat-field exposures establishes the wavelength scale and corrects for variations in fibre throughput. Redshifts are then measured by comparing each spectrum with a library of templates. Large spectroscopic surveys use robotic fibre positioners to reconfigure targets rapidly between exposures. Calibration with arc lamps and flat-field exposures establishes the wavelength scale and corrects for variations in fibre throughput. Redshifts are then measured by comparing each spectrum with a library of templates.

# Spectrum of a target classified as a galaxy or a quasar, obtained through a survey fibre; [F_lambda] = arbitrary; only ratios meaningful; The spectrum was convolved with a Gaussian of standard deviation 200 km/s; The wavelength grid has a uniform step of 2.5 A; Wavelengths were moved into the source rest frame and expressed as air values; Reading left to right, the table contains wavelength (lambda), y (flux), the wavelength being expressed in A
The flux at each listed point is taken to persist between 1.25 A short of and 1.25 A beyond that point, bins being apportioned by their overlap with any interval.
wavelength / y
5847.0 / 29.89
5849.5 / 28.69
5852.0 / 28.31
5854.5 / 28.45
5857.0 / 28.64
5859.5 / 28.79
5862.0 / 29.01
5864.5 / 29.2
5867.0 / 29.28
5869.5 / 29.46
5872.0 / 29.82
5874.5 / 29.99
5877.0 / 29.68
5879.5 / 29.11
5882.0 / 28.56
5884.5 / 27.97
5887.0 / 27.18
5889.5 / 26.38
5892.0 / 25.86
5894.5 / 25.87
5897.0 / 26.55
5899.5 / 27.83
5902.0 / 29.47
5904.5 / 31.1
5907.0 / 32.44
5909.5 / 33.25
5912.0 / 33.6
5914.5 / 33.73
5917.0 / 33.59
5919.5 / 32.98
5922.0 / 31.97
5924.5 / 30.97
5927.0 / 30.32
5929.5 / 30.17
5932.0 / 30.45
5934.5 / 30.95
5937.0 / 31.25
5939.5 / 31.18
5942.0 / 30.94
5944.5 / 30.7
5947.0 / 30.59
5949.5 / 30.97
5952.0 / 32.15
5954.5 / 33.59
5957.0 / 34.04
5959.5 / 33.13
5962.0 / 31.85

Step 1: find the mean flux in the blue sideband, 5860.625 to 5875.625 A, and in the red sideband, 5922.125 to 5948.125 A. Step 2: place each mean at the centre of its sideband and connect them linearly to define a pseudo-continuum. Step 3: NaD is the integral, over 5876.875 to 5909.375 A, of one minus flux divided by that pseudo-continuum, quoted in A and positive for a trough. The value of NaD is 1.7 A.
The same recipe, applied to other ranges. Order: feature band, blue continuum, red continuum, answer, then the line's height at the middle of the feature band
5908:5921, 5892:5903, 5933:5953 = -2.15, 28.6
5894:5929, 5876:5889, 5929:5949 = -1.70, 29.6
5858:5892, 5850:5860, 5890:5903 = -1.07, 27.8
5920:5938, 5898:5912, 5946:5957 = 0.35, 31.6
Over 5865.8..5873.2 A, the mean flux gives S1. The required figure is 29.5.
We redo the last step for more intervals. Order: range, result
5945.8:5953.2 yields 31.2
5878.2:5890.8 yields 27.8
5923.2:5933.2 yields 30.5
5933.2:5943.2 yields 31.1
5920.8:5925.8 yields 31.5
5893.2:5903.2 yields 27.4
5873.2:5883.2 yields 29.3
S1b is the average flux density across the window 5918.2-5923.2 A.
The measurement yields 32.5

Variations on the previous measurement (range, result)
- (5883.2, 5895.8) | 26.7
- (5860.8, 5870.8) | 29.2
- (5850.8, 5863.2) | 28.6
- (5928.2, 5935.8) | 30.5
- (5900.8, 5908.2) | 31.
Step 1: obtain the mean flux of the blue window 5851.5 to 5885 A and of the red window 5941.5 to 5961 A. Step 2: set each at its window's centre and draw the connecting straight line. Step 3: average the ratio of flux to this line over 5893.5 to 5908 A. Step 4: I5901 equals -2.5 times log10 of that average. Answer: 0.05 mag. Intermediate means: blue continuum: 29.1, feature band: 28.9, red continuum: 32.1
